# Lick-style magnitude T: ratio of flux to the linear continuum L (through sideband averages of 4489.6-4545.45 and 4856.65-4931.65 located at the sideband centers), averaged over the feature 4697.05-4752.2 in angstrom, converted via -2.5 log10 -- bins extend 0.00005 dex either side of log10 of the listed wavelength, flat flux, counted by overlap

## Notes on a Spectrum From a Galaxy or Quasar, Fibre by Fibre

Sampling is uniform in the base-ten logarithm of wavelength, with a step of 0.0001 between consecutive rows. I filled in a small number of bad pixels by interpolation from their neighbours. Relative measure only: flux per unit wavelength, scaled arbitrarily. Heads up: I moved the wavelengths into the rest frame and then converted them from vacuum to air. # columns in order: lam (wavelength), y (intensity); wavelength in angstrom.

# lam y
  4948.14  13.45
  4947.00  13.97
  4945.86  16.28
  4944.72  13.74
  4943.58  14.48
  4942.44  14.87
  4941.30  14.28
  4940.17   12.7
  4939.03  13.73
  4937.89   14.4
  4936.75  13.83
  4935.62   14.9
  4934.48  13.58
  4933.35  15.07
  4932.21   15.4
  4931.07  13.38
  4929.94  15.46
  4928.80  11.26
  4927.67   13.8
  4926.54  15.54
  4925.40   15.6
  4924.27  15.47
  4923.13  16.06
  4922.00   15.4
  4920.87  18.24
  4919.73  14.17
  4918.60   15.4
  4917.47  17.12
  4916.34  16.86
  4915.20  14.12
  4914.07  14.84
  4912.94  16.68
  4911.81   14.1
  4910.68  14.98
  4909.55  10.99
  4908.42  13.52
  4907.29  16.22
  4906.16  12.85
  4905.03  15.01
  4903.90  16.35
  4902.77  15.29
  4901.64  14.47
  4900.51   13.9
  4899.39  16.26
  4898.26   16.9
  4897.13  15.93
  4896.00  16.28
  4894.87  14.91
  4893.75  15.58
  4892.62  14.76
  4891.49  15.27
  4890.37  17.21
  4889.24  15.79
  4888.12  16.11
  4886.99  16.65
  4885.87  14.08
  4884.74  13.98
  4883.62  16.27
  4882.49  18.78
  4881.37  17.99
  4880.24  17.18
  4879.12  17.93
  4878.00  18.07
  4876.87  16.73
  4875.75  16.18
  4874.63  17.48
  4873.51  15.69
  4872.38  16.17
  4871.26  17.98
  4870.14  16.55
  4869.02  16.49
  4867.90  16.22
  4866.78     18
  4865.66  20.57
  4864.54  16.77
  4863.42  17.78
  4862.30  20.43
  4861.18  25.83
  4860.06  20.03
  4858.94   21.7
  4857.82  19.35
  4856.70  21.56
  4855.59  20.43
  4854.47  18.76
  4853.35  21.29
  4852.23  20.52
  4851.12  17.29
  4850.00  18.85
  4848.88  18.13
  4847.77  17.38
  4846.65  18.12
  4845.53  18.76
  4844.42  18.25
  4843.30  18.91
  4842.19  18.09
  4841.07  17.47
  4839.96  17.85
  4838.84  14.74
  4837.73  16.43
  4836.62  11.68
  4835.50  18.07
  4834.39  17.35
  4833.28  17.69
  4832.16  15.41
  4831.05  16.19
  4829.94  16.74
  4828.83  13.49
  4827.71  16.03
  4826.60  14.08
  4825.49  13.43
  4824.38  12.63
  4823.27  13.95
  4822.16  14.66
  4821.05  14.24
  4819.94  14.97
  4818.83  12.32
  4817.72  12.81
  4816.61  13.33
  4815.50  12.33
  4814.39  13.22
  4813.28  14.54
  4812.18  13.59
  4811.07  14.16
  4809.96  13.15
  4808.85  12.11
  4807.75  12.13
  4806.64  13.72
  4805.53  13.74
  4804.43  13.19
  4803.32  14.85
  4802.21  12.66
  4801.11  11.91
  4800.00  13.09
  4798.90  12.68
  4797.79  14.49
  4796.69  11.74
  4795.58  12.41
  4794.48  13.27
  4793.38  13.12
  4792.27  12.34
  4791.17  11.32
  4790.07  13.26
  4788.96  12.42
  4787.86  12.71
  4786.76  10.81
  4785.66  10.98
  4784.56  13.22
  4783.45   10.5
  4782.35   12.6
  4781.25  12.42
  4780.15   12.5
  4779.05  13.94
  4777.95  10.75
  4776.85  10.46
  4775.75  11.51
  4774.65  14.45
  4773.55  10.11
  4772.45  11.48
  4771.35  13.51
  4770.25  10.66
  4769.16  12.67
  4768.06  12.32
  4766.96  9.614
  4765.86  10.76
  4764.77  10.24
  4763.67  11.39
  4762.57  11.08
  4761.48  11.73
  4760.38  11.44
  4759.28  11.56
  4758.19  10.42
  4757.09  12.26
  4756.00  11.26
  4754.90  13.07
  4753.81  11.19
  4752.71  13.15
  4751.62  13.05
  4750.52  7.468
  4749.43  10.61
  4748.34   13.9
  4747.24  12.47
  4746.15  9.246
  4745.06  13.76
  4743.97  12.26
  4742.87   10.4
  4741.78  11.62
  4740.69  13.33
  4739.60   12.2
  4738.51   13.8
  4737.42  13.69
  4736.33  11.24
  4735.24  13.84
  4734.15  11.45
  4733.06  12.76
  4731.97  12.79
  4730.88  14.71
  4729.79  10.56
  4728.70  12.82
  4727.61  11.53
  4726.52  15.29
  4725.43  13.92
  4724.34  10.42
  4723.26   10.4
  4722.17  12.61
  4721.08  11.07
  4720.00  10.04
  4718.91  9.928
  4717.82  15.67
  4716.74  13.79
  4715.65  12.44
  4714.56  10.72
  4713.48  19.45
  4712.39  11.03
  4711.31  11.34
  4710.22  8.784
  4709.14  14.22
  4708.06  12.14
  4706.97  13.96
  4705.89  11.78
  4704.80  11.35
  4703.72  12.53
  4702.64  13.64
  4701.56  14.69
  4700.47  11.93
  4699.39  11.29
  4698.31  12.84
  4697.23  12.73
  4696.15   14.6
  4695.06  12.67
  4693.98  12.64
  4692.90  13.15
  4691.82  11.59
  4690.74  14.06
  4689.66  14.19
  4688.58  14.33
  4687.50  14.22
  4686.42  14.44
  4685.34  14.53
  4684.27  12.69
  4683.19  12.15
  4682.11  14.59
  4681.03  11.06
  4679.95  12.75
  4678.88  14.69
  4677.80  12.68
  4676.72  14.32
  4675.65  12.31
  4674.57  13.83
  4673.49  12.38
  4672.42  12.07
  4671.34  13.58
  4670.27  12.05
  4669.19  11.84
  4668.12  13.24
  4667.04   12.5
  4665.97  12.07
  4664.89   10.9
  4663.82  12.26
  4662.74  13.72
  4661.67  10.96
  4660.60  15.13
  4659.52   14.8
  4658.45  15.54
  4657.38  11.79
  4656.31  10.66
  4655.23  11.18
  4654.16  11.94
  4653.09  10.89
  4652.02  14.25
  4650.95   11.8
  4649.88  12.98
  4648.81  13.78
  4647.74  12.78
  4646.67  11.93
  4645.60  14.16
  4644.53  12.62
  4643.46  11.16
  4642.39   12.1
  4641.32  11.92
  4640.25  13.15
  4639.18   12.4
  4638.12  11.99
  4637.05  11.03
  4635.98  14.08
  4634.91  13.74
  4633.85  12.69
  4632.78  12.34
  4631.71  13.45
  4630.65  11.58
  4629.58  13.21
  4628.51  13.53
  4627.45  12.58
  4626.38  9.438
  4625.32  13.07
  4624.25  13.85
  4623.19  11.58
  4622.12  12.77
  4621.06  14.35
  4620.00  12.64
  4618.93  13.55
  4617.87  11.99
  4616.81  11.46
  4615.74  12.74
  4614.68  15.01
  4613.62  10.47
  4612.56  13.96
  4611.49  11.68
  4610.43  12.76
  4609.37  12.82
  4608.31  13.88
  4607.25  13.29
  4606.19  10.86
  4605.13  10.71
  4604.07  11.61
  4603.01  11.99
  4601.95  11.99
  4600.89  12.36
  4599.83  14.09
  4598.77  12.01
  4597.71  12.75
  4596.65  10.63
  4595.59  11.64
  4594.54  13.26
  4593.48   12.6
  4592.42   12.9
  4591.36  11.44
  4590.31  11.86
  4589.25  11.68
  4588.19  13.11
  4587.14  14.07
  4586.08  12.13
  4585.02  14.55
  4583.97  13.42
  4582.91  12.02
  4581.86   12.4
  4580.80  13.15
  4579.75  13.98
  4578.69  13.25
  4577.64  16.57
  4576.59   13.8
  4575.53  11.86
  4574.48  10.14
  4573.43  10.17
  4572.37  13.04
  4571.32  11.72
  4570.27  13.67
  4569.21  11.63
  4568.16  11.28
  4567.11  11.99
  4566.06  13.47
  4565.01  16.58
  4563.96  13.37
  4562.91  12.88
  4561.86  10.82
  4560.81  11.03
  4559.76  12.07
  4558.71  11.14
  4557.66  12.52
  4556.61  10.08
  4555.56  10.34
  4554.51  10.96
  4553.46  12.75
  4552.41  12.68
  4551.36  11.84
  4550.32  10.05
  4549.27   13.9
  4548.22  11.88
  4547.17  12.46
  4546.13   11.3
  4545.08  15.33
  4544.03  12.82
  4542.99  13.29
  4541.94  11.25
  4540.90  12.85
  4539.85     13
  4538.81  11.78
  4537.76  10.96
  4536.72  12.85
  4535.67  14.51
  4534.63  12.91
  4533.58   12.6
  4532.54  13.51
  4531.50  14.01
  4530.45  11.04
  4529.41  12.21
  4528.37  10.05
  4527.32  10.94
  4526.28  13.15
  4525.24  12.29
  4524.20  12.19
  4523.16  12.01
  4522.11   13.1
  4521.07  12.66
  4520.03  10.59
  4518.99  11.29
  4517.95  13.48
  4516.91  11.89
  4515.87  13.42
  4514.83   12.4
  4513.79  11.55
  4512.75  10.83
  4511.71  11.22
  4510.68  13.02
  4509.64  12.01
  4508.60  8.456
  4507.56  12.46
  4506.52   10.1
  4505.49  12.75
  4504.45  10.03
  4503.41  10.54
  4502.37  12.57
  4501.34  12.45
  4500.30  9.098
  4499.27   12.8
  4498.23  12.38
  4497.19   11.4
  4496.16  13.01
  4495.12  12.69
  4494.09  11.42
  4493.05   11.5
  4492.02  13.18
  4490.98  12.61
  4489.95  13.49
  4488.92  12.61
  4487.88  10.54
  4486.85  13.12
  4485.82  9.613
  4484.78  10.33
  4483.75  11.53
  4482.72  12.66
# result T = 0.17 mag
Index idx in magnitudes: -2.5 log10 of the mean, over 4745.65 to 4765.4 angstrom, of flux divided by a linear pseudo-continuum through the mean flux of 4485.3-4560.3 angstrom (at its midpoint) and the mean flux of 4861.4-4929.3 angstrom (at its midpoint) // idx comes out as 0.26 mag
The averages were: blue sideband 12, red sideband 16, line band 11.4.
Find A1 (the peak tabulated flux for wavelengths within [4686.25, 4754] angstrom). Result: 19.45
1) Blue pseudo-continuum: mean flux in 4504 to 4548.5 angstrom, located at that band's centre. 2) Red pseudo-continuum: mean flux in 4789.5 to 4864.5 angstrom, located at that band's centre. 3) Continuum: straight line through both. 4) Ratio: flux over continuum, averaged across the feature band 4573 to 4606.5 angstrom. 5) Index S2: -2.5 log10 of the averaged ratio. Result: 0.04 mag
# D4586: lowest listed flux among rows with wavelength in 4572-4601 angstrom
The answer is 10.14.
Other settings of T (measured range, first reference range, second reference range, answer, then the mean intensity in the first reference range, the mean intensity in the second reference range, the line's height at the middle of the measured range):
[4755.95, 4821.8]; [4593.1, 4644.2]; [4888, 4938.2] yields 0.13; 12.5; 15.1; 14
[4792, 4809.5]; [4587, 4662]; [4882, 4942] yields 0.09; 12.5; 15.1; 14.1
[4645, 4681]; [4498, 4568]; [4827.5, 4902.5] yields 0.11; 12.1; 17.3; 14.1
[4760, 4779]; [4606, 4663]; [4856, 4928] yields 0.27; 12.7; 16.5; 14.7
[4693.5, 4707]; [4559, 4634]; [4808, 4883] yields 0.12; 12.6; 16.8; 14.3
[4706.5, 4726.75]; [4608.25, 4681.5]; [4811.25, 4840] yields 0.08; 12.7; 14.6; 13.4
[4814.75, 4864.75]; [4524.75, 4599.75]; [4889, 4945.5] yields -0.18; 12.4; 14.9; 14.4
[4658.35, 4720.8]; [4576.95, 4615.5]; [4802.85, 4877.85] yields 0.10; 12.7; 16.5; 14.1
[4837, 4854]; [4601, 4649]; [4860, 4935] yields -0.18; 12.5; 16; 15.4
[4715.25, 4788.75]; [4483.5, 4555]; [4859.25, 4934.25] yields 0.21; 12.1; 16.1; 14.5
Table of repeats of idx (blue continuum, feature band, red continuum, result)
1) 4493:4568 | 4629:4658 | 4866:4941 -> 0.06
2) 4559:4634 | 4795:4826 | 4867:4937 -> 0.11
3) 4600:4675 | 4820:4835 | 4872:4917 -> -0.01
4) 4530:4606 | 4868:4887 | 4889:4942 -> -0.14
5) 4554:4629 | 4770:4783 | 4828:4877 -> 0.33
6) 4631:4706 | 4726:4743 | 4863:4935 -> 0.08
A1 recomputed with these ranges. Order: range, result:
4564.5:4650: 16.58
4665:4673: 13.58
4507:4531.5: 14.01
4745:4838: 18.07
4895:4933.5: 18.24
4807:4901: 25.83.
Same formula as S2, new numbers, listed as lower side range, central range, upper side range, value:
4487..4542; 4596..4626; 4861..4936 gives 0.043 mag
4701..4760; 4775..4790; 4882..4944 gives 0.095 mag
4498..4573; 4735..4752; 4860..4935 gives 0.193 mag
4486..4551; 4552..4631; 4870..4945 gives 0.022 mag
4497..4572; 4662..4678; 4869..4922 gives 0.072 mag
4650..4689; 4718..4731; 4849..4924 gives 0.164 mag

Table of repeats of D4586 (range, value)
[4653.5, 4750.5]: 8.784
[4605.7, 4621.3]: 10.47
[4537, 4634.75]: 9.438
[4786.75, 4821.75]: 10.81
